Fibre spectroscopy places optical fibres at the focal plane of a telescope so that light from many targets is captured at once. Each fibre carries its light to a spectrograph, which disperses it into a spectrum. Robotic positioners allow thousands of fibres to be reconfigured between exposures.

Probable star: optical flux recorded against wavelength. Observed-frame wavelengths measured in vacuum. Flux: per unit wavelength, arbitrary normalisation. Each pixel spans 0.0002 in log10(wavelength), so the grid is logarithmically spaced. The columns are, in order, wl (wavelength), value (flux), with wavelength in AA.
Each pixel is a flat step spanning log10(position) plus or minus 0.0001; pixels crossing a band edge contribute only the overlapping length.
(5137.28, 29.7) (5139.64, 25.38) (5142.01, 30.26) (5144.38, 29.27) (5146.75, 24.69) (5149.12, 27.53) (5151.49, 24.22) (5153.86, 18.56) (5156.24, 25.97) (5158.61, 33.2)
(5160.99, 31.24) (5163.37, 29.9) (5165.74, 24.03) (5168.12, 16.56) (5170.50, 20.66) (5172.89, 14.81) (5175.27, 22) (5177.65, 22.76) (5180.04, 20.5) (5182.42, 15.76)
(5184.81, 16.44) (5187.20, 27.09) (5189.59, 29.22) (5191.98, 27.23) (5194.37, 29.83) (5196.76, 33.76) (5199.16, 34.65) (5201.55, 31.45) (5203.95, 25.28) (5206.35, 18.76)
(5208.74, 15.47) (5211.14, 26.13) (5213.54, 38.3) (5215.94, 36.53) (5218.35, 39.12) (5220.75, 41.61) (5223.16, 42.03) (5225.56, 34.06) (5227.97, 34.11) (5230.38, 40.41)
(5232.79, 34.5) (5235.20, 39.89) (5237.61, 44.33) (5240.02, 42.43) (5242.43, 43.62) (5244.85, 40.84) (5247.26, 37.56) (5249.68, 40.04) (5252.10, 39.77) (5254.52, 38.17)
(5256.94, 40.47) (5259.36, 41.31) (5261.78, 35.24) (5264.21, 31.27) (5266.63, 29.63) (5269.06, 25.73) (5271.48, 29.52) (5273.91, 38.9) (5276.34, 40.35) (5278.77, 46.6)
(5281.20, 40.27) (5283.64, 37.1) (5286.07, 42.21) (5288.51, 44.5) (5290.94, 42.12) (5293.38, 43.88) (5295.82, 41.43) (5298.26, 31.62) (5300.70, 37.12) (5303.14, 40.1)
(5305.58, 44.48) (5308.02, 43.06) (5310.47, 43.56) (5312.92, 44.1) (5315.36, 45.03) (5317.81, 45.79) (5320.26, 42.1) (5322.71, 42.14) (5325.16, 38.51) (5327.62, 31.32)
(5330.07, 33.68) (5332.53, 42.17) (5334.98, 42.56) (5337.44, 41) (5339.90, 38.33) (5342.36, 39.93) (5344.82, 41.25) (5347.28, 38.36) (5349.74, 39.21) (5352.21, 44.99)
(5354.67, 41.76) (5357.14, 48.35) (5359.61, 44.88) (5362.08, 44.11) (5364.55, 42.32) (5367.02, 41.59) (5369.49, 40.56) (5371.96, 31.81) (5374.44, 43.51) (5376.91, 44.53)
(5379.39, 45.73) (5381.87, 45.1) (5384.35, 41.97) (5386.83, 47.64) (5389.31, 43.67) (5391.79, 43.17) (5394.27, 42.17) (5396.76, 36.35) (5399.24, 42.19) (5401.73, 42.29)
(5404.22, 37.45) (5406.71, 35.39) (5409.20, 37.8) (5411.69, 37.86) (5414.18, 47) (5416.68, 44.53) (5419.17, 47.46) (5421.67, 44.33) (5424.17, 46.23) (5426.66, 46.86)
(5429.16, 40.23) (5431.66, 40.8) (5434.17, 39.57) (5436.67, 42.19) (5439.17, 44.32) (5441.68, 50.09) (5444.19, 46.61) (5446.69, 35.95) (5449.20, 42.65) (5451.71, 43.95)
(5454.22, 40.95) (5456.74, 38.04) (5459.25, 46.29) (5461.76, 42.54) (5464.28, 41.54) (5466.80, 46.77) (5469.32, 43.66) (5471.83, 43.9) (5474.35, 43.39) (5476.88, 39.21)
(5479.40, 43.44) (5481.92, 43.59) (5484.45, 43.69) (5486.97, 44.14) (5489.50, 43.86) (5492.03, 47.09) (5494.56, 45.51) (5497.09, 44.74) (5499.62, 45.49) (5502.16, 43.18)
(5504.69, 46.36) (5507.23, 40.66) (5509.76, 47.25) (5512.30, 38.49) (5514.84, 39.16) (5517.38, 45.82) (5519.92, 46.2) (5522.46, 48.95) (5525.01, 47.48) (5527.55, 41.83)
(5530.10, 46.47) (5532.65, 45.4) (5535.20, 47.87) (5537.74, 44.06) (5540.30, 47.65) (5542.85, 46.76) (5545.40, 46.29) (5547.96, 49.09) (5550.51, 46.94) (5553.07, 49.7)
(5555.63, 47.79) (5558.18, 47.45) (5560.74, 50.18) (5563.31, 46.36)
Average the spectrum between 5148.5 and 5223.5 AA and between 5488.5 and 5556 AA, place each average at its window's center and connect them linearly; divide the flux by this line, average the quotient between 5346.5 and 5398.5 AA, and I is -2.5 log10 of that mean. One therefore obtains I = -0.15 mag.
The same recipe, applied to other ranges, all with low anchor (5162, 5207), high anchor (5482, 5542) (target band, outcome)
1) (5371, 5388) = -0.18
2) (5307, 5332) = -0.24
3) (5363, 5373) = -0.10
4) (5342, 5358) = -0.21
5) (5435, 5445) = -0.13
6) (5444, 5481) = -0.02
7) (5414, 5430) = -0.16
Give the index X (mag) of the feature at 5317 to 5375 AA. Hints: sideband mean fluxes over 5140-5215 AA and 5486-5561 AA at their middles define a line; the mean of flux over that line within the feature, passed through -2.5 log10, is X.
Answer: -0.16 mag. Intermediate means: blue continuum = 25.4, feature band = 40.8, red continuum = 45.7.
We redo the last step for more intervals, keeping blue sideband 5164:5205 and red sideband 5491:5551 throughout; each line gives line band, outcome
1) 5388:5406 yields -0.092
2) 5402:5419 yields -0.059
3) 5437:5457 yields -0.060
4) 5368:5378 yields -0.114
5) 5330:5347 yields -0.183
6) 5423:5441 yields -0.087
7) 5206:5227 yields -0.244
